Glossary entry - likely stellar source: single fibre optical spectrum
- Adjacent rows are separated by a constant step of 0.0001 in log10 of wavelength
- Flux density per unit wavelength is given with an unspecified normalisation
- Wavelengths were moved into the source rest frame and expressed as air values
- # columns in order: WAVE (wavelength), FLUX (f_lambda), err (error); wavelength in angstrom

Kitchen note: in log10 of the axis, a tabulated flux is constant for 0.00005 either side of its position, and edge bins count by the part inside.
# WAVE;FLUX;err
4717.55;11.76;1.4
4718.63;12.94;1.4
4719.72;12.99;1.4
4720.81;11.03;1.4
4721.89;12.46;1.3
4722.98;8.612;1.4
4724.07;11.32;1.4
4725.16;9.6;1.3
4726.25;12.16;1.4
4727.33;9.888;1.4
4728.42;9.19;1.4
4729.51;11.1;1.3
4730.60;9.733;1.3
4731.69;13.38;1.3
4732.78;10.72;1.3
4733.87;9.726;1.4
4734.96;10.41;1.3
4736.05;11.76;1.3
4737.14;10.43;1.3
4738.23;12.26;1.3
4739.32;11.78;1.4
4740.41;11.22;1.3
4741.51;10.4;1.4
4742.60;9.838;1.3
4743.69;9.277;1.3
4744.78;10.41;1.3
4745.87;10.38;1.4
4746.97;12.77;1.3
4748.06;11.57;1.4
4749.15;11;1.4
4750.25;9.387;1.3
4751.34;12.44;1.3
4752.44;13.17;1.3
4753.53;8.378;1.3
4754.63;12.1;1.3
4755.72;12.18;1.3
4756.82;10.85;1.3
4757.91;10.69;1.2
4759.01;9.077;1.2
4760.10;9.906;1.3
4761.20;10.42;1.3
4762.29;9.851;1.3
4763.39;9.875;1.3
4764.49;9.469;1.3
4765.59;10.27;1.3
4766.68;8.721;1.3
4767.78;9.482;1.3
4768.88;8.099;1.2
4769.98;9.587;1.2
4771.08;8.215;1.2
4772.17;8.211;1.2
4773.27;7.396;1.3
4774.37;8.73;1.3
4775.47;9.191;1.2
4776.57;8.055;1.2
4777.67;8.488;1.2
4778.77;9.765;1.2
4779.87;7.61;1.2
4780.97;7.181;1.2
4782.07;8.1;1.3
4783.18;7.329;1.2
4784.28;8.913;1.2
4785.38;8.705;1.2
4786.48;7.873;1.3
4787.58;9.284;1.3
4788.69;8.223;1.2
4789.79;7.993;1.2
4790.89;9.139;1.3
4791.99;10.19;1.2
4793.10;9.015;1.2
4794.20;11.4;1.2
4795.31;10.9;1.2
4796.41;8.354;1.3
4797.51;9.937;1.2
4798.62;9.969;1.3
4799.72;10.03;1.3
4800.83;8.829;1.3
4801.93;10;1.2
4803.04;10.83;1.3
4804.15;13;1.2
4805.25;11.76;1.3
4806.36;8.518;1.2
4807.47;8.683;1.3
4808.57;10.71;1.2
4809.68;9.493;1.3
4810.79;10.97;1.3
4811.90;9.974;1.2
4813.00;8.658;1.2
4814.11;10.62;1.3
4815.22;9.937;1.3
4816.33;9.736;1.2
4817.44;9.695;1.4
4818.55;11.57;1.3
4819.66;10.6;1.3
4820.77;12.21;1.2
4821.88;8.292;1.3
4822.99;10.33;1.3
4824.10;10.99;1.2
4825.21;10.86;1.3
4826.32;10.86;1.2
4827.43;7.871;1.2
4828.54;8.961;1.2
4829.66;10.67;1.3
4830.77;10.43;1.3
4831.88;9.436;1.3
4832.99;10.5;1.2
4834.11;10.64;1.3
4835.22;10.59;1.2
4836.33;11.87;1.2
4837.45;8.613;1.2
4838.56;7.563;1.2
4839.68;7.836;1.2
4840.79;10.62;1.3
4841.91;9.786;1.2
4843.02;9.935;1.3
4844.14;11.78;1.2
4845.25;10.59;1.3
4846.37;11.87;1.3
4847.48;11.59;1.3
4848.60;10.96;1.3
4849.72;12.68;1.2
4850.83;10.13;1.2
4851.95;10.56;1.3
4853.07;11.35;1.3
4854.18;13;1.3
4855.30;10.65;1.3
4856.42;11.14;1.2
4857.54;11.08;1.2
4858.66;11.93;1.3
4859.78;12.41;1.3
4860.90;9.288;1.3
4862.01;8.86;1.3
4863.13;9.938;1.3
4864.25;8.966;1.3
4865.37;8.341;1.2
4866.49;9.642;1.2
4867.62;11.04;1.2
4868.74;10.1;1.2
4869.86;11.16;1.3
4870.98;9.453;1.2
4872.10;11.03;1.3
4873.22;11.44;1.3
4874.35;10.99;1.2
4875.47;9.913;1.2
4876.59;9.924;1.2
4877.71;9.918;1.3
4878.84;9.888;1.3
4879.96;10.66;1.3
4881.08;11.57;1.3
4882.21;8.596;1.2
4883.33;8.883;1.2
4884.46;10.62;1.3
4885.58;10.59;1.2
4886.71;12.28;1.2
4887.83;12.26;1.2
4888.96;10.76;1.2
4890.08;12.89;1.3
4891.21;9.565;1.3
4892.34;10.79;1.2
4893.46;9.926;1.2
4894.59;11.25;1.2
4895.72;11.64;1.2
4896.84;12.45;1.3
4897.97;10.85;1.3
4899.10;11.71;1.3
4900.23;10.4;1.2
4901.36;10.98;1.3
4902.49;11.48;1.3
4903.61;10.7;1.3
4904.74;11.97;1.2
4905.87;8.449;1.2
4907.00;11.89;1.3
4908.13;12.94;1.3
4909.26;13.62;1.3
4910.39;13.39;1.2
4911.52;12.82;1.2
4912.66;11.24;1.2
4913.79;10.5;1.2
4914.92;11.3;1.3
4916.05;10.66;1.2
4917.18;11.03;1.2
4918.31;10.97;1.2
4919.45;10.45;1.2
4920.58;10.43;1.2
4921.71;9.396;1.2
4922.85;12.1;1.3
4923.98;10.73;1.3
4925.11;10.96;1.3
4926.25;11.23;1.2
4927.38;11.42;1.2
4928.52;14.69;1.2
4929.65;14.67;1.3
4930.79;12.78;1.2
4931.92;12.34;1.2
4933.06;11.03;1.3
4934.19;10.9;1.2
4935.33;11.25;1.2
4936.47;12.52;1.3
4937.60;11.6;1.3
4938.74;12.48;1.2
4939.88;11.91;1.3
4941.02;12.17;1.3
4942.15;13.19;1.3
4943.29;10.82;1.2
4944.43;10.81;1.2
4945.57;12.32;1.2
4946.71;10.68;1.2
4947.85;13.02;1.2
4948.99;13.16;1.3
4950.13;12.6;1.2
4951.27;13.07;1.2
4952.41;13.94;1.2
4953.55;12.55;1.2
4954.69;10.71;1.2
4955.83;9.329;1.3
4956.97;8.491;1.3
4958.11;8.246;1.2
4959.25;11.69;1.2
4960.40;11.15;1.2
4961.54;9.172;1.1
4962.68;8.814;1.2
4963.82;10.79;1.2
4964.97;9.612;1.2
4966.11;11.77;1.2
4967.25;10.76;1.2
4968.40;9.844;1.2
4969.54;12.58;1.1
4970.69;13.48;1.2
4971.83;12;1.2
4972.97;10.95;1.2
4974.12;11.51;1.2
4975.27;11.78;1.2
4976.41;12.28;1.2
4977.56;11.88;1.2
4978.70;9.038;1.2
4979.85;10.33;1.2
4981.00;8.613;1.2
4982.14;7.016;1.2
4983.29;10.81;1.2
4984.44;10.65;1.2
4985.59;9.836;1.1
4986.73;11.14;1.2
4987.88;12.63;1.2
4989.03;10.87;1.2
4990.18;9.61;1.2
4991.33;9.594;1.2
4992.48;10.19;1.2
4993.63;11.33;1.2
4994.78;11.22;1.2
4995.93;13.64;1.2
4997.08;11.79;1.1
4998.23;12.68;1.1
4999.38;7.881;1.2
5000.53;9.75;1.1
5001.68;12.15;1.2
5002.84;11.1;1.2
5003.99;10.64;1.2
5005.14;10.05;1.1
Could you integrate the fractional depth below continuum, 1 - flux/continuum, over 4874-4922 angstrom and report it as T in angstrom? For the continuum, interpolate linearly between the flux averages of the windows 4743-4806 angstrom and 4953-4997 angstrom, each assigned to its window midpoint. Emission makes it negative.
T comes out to -3.2 angstrom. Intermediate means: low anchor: 9.68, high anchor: 10.7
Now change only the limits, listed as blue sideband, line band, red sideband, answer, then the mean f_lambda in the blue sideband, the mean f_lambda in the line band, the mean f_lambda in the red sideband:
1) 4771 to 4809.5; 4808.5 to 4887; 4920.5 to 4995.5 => -3.8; 9.18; 10.4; 11.2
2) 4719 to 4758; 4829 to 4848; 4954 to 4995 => 1.0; 11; 10.2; 10.5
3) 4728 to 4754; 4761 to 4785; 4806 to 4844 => 4.1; 10.9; 8.75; 9.97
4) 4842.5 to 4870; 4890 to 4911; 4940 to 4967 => -0.8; 10.8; 11.4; 11.2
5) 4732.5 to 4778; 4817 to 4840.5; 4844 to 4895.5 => 1.1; 10.2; 10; 10.7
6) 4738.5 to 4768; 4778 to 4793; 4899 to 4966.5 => 3.1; 10.6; 8.5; 11.4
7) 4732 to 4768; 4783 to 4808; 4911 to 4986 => 2.9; 10.6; 9.55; 11.3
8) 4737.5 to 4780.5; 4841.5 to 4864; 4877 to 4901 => -0.8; 10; 11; 10.8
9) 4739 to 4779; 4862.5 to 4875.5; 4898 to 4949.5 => 1.1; 10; 10.2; 11.7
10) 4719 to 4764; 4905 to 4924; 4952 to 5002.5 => -0.9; 10.8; 11.3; 10.8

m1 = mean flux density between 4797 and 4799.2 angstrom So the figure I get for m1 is 9.95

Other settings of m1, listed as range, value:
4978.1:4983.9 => 9.19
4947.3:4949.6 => 13.1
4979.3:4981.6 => 9.44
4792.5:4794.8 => 10.2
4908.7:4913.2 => 12.8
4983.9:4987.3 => 10.6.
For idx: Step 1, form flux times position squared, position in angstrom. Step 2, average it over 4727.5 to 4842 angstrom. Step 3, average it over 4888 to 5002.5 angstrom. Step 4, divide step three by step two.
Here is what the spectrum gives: 1.21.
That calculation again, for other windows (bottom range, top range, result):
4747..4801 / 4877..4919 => 1.23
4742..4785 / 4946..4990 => 1.24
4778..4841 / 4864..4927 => 1.16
